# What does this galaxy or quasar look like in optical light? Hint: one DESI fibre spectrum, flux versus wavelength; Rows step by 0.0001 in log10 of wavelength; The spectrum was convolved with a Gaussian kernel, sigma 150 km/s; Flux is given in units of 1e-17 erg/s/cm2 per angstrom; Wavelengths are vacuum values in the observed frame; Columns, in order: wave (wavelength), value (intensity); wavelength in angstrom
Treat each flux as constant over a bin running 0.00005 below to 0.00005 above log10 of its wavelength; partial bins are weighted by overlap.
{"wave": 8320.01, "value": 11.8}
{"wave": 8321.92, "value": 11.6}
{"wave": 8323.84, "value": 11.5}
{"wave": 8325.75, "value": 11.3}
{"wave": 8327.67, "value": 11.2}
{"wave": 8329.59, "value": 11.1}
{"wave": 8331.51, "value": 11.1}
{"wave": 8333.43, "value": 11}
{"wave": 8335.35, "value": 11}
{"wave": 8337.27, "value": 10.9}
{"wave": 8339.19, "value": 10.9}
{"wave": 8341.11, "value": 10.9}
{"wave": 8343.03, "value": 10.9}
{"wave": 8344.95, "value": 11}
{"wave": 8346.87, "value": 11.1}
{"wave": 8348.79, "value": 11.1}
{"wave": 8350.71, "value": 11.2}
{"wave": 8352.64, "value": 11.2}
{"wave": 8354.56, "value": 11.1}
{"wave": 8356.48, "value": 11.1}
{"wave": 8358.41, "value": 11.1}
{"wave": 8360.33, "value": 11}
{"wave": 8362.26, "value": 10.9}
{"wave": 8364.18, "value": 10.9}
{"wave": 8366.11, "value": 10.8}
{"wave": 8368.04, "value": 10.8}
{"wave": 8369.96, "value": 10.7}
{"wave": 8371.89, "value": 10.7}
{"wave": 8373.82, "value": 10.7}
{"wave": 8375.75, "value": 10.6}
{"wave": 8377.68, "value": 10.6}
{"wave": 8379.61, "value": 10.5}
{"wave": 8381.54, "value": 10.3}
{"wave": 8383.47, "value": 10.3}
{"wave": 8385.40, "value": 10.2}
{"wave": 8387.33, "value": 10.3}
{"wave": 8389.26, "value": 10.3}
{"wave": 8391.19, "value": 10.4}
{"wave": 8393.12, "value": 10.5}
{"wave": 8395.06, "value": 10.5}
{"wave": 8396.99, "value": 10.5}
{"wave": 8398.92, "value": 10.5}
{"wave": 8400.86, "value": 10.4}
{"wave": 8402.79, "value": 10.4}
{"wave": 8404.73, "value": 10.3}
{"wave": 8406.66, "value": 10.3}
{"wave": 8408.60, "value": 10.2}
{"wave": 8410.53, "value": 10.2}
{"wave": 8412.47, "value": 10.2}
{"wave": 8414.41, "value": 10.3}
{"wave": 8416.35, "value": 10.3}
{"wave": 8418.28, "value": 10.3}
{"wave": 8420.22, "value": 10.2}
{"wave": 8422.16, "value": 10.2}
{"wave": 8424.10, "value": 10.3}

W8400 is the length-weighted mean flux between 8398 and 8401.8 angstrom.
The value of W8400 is 10.4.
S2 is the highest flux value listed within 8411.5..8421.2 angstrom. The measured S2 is 10.3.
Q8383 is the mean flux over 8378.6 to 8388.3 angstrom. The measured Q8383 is 10.3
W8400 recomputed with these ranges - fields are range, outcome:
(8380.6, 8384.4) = 10.3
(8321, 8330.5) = 11.3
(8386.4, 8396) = 10.4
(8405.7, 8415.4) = 10.2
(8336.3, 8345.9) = 10.9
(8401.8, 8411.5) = 10.3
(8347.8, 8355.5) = 11.2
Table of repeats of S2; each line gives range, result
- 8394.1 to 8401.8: 10.5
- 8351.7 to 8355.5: 11.2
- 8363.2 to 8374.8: 10.9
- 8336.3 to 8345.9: 11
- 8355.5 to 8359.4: 11.1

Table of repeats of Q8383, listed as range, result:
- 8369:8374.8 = 10.7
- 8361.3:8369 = 10.9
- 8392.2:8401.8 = 10.5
